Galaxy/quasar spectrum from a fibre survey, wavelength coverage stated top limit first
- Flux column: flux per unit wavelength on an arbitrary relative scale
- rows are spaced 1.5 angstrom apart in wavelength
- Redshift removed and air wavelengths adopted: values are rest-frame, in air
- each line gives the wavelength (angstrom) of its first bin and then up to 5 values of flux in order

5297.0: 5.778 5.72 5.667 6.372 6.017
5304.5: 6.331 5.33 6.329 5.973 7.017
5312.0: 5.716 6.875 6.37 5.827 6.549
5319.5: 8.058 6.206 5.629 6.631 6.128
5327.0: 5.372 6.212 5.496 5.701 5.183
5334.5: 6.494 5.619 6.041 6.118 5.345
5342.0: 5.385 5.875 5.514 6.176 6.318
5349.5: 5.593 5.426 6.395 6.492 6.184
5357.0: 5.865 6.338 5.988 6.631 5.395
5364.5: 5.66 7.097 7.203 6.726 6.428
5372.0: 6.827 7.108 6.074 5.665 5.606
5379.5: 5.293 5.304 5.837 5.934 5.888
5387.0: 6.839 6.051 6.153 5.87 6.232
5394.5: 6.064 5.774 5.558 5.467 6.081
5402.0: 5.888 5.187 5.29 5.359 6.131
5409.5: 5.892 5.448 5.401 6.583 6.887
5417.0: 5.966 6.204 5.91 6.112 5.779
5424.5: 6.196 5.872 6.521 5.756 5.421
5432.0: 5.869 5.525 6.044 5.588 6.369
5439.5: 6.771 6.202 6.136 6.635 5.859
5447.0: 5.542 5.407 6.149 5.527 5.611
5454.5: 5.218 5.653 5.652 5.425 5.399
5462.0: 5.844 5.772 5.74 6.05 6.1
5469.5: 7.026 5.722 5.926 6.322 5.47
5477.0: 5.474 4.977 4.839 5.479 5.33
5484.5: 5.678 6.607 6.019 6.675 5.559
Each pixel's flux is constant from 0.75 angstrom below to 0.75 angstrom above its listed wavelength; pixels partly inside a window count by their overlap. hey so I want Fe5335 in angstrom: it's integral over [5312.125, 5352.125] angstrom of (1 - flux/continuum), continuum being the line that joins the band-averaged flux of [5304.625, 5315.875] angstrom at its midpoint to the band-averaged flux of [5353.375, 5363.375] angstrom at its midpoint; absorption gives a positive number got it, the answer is 1.23 angstrom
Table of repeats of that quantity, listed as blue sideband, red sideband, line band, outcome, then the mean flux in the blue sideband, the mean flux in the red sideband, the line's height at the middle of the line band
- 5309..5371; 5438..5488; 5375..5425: 0.8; 6.13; 5.81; 5.97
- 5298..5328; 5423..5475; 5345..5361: 0.2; 6.21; 5.9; 6.12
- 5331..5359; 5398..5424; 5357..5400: -1.7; 5.9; 5.86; 5.88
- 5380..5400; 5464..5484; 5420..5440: -0.5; 5.92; 5.73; 5.83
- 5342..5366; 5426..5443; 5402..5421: 0.5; 6.01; 6.01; 6.01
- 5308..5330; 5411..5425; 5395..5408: 1.1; 6.3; 6.08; 6.11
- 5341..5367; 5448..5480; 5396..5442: -0.5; 6.02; 5.72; 5.84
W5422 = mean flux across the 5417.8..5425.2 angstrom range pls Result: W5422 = 6.04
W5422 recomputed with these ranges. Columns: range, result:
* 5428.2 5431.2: 5.61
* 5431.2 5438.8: 5.88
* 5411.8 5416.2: 6.29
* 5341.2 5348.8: 5.85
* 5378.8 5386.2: 5.65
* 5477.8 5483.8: 5.16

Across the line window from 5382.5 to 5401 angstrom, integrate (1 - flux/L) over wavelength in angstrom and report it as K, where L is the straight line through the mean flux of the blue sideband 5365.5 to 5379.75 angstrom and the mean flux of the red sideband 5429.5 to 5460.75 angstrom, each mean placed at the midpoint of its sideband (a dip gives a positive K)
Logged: 0.84 angstrom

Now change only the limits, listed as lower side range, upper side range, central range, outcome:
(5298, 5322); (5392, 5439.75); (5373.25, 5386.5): 0.44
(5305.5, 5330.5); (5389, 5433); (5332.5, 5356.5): 0.96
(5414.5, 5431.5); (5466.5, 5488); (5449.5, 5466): 0.71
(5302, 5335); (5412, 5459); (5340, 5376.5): -0.49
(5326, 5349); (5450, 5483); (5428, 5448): -0.96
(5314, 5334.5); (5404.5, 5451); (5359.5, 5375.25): -1.11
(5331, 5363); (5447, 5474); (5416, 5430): -0.50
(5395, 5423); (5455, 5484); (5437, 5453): -0.78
